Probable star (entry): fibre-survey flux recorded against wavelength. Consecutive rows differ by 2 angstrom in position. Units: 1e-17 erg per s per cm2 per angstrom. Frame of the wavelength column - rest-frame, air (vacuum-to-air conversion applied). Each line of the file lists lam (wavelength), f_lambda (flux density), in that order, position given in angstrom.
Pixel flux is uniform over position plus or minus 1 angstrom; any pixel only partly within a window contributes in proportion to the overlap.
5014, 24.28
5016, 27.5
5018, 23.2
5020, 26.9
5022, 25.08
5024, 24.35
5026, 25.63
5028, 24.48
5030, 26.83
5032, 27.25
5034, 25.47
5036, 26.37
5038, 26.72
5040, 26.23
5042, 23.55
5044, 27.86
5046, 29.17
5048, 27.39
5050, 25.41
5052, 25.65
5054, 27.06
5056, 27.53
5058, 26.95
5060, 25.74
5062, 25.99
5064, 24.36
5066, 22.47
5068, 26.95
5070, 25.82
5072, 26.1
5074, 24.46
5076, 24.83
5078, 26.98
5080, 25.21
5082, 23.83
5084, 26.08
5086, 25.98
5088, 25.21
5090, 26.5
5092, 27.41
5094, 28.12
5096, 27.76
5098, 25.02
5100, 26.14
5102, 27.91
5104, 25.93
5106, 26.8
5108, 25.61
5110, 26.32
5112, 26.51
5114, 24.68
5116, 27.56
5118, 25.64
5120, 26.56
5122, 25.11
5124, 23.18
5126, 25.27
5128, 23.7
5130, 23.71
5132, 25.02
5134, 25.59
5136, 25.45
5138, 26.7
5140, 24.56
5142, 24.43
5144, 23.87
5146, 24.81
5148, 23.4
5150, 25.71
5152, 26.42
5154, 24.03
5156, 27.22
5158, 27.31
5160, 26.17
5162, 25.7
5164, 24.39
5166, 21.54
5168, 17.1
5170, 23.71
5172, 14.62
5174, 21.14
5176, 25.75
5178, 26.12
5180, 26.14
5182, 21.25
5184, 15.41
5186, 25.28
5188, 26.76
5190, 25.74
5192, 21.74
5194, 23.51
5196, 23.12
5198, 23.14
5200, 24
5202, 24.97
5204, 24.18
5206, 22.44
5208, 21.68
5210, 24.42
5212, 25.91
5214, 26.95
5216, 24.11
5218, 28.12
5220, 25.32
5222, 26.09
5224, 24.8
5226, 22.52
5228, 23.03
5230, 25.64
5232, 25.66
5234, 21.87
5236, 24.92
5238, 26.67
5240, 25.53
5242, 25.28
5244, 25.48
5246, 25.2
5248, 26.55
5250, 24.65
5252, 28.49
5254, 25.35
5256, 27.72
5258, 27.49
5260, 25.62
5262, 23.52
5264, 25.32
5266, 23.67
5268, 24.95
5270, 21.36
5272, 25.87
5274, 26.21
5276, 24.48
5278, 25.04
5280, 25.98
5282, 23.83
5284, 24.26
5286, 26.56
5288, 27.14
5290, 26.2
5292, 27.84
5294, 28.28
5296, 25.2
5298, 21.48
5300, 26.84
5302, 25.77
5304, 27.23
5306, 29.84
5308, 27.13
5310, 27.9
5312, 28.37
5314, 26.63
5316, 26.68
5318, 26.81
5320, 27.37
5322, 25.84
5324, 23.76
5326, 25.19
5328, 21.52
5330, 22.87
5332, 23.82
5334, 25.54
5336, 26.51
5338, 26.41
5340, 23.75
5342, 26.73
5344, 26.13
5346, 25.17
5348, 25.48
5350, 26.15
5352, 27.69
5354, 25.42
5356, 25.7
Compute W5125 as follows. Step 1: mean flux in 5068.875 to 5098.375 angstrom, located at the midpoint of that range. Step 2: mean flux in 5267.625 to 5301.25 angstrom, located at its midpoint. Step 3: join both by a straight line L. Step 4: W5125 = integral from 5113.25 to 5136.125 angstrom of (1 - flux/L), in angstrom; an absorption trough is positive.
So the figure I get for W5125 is 0.7 angstrom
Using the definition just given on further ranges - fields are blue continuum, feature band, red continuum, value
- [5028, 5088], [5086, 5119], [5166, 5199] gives -2.3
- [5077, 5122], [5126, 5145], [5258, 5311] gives 1.0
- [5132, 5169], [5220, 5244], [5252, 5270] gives 0.4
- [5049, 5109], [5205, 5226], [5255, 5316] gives 0.9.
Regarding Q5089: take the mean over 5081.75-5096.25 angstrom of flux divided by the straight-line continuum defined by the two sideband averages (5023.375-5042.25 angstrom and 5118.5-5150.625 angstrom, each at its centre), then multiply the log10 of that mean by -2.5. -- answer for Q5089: -0.049 mag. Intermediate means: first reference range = 25.8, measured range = 26.4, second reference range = 24.8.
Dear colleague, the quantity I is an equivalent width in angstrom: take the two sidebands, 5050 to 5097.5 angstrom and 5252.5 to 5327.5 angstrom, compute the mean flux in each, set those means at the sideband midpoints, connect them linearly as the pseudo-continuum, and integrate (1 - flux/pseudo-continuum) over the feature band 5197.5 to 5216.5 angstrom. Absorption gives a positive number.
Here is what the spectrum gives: 1.2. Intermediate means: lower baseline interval 25.9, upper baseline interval 25.9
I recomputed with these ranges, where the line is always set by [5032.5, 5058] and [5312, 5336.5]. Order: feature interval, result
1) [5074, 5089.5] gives 0.6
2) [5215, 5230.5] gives 0.5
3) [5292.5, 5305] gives -0.2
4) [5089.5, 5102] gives -0.3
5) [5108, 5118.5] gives 0.1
